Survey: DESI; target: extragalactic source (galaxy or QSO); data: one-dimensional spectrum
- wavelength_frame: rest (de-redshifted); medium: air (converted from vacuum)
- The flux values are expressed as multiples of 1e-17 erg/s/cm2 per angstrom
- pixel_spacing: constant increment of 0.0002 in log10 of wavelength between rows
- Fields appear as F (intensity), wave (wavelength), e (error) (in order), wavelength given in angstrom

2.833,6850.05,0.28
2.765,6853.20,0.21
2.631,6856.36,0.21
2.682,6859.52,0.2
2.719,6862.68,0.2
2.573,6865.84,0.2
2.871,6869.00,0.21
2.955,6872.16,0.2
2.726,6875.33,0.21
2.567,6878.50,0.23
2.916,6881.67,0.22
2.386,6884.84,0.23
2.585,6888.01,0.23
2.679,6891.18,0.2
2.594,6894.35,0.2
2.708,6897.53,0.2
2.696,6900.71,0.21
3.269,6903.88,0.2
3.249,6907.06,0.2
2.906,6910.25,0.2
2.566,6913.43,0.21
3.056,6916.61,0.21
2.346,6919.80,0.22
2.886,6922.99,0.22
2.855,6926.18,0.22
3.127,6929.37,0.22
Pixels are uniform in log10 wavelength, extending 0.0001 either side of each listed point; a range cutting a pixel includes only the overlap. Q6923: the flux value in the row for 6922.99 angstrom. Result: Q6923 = 2.886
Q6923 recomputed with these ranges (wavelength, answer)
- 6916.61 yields 3.056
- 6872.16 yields 2.955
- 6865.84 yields 2.573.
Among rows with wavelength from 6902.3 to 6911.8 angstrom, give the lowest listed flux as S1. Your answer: 2.906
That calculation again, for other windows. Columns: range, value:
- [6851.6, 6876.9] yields 2.573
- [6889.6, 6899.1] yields 2.594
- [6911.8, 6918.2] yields 2.566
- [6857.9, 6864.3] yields 2.682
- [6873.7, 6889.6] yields 2.386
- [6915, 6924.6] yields 2.346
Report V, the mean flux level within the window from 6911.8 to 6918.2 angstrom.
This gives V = 2.81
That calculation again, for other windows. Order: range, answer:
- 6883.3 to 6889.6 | 2.49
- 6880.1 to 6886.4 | 2.65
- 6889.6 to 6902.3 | 2.67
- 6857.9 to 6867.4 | 2.66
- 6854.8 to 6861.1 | 2.66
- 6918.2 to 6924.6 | 2.61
